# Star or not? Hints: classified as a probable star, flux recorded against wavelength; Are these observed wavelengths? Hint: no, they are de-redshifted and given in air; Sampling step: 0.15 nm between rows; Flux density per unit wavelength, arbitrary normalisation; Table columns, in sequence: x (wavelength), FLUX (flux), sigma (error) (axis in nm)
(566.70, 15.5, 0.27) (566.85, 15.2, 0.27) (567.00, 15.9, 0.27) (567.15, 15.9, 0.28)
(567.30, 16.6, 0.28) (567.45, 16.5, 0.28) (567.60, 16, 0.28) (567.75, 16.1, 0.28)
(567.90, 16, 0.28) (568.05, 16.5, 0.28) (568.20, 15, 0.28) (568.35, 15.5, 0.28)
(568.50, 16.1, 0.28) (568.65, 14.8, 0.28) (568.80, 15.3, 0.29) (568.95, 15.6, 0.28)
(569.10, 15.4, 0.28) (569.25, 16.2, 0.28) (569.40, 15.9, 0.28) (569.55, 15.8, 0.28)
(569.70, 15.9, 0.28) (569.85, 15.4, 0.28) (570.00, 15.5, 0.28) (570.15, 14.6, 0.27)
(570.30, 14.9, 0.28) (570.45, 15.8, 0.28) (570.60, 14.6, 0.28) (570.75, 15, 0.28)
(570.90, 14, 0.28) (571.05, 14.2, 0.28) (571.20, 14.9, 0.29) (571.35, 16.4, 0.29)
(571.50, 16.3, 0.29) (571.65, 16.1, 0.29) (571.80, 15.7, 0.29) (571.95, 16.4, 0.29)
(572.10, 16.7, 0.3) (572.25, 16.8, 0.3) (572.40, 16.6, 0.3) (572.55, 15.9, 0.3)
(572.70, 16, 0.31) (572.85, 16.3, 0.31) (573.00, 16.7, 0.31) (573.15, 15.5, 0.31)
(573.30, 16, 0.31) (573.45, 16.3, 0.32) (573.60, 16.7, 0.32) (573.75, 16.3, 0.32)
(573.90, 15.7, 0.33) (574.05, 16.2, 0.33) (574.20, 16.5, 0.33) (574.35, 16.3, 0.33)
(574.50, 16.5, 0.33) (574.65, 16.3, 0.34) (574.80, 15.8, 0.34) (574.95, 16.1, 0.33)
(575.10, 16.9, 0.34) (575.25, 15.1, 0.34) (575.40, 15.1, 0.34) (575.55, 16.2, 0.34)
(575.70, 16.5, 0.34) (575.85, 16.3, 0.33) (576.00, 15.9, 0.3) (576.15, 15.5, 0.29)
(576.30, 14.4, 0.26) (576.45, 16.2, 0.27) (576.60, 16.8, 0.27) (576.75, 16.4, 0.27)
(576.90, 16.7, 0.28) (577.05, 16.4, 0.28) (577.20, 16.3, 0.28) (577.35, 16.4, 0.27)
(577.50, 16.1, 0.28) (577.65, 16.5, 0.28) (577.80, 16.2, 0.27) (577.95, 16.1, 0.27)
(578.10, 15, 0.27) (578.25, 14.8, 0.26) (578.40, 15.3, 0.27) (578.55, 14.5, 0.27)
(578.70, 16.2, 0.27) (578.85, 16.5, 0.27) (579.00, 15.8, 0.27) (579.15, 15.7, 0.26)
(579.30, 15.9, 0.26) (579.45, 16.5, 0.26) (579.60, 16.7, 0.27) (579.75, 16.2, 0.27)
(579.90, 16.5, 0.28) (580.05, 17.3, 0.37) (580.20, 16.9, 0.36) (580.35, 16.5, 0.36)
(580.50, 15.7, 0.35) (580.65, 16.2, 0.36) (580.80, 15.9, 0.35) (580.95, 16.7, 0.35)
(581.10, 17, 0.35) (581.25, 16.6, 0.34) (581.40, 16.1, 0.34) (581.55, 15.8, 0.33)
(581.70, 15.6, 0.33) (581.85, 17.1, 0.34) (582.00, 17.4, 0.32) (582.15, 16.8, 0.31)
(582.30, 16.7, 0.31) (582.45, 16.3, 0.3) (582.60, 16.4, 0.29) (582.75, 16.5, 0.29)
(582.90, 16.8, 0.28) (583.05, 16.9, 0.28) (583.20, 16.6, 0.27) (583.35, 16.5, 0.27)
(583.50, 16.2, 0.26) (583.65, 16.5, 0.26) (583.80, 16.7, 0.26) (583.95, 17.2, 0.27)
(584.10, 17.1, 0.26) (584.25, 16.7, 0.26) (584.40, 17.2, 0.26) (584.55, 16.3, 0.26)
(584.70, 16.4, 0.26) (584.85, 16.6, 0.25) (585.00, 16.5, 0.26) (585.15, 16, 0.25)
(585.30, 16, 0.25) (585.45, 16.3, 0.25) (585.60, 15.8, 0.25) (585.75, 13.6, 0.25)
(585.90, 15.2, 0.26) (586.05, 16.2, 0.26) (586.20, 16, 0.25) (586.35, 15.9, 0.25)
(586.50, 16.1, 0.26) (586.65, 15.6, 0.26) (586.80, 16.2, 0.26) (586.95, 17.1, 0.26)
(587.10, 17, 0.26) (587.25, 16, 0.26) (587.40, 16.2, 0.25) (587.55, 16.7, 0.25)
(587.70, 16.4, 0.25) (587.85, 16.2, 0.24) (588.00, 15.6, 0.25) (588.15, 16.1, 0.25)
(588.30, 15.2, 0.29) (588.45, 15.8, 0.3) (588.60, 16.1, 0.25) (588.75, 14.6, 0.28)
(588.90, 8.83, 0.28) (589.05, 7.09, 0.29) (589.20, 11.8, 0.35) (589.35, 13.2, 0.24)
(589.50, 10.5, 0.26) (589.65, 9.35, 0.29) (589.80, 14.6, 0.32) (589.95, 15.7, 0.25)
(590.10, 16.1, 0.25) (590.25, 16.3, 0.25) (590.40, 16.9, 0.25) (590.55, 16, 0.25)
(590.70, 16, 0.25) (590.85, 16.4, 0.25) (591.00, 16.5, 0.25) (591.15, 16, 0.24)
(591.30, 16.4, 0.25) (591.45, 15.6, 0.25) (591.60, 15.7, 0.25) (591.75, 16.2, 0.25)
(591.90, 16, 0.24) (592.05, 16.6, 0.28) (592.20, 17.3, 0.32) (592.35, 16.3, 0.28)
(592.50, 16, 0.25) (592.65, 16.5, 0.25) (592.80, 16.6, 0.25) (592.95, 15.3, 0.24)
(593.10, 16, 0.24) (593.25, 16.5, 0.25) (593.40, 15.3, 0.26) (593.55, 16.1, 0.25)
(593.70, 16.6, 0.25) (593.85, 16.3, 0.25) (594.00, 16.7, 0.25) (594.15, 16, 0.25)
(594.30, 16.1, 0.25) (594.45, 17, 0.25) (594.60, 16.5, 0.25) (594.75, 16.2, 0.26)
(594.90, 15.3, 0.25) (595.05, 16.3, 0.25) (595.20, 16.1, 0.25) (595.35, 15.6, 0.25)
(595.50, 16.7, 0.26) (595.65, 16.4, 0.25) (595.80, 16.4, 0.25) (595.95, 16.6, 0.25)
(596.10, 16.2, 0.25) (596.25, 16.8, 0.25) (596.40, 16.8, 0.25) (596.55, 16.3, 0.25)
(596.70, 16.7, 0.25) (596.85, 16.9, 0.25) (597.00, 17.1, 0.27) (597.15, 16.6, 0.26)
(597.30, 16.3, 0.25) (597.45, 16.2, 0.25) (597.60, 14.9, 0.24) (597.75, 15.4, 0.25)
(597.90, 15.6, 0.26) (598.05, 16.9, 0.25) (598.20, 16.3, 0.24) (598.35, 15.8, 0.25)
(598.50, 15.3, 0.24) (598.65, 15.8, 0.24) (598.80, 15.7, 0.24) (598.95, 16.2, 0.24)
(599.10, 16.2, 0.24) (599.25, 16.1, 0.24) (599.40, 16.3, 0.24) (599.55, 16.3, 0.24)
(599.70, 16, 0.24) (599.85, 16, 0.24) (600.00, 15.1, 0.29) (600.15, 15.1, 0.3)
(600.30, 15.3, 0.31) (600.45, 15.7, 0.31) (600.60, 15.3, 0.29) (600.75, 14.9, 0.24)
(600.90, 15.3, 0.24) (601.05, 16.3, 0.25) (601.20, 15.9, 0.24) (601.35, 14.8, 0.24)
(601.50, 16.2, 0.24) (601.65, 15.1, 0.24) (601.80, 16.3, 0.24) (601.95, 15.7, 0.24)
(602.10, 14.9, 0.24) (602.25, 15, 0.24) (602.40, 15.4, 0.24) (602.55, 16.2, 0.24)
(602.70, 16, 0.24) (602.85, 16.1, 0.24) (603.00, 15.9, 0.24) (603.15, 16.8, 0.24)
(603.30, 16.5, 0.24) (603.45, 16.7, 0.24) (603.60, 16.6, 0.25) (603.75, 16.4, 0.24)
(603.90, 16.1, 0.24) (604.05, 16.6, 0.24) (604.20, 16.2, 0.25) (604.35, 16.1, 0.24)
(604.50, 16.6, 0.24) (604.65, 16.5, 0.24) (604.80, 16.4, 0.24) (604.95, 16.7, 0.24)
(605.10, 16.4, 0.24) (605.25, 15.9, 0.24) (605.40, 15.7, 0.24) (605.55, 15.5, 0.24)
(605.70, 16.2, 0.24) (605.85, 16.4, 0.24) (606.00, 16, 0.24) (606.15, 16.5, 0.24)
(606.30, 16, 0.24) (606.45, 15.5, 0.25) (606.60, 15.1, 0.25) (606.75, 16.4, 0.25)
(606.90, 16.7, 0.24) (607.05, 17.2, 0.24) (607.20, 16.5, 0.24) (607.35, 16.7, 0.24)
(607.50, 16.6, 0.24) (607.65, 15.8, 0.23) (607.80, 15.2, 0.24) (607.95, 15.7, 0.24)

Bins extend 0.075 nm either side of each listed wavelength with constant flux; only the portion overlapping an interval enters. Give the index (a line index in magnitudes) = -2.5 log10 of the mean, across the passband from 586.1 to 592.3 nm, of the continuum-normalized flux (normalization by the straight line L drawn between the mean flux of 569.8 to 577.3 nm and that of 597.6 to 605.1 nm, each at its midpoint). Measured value 0.05 mag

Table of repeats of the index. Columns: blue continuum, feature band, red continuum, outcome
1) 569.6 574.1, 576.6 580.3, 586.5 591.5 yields -0.05 mag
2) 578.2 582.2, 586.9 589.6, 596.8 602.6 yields 0.12 mag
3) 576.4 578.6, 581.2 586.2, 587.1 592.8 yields -0.05 mag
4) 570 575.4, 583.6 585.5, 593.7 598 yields -0.03 mag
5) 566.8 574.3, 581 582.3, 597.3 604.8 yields -0.05 mag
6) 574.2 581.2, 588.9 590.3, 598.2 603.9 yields 0.27 mag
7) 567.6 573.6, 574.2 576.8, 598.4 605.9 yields -0.02 mag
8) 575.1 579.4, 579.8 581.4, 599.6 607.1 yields -0.04 mag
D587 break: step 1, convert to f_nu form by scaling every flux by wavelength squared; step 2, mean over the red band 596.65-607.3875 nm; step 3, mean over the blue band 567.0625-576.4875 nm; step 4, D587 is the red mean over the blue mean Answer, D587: 1.12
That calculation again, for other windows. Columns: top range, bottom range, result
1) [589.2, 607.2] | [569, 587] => 1.06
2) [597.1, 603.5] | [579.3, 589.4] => 1.05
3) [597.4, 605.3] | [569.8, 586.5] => 1.07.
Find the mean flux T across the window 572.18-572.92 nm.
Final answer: 16.3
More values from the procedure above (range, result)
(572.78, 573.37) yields 16.1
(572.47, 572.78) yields 16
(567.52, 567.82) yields 16.1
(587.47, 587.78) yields 16.5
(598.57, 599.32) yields 16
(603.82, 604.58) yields 16.3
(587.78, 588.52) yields 15.8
